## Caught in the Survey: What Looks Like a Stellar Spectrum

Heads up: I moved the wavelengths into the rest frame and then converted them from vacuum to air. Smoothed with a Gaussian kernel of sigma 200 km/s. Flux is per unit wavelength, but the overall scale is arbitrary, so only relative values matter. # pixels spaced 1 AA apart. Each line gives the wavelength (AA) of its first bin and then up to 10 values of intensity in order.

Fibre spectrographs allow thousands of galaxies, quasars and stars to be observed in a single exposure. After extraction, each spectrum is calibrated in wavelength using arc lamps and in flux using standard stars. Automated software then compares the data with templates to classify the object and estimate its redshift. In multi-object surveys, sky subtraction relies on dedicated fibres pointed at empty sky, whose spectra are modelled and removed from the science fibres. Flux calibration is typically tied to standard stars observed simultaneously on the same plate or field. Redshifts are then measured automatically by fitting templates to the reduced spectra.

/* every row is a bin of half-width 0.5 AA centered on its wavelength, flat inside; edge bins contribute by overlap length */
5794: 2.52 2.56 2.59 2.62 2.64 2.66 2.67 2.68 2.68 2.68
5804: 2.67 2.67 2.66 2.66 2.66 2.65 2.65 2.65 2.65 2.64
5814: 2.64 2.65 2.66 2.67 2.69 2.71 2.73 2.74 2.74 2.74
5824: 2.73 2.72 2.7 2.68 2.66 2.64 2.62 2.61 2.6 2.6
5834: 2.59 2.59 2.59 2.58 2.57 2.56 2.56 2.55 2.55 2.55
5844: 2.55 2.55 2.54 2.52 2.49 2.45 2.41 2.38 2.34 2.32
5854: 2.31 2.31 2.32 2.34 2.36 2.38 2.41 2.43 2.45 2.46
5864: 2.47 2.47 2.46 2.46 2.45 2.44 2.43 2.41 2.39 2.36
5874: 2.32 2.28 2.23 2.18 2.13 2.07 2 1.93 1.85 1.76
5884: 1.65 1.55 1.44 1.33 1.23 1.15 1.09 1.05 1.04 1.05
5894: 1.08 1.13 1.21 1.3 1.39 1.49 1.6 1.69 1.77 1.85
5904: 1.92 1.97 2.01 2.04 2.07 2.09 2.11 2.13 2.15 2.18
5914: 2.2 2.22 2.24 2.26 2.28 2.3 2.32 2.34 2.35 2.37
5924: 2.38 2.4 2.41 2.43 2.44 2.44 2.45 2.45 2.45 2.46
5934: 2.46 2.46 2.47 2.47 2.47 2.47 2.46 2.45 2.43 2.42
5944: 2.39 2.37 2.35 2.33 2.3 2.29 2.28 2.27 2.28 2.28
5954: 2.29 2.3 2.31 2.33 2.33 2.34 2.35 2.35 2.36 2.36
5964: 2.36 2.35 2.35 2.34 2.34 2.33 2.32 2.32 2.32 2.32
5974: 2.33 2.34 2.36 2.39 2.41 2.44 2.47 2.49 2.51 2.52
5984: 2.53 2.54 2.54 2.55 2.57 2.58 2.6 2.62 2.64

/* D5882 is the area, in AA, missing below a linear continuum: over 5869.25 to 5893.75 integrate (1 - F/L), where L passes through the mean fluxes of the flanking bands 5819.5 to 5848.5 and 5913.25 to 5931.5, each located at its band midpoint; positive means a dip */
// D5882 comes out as 6.8 AA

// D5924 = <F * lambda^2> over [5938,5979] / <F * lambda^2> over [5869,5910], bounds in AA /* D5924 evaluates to 1.37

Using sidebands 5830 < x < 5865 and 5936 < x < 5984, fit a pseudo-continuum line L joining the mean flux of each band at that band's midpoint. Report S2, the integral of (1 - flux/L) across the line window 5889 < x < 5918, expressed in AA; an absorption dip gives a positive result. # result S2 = 8.3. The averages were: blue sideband 2.48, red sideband 2.37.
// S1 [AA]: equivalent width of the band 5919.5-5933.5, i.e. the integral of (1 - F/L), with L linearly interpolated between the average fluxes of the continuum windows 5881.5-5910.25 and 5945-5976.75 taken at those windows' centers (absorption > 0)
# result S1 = -3.6 AA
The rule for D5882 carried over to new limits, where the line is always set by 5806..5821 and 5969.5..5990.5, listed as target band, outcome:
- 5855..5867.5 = 0.9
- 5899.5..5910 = 2.6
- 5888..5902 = 7.1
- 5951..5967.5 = 1.0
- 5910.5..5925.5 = 1.5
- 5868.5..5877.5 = 0.9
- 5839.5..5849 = 0.3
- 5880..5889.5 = 3.7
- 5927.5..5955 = 1.2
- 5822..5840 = 0.1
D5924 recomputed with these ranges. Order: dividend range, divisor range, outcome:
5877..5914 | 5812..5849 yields 0.65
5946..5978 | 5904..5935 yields 1.04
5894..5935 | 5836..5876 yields 0.87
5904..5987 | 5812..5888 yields 1.00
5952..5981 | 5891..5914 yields 1.42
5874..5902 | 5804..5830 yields 0.60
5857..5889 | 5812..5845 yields 0.82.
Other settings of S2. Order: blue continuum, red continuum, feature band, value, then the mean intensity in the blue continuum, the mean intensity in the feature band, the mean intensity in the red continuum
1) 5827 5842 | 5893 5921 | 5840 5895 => 4.14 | 2.6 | 2.12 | 1.88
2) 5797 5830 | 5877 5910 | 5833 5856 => -2.34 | 2.68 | 2.49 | 1.61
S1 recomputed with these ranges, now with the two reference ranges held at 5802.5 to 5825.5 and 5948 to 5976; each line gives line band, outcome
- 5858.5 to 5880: 1.6 AA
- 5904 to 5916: 1.7 AA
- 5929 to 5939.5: -0.3 AA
